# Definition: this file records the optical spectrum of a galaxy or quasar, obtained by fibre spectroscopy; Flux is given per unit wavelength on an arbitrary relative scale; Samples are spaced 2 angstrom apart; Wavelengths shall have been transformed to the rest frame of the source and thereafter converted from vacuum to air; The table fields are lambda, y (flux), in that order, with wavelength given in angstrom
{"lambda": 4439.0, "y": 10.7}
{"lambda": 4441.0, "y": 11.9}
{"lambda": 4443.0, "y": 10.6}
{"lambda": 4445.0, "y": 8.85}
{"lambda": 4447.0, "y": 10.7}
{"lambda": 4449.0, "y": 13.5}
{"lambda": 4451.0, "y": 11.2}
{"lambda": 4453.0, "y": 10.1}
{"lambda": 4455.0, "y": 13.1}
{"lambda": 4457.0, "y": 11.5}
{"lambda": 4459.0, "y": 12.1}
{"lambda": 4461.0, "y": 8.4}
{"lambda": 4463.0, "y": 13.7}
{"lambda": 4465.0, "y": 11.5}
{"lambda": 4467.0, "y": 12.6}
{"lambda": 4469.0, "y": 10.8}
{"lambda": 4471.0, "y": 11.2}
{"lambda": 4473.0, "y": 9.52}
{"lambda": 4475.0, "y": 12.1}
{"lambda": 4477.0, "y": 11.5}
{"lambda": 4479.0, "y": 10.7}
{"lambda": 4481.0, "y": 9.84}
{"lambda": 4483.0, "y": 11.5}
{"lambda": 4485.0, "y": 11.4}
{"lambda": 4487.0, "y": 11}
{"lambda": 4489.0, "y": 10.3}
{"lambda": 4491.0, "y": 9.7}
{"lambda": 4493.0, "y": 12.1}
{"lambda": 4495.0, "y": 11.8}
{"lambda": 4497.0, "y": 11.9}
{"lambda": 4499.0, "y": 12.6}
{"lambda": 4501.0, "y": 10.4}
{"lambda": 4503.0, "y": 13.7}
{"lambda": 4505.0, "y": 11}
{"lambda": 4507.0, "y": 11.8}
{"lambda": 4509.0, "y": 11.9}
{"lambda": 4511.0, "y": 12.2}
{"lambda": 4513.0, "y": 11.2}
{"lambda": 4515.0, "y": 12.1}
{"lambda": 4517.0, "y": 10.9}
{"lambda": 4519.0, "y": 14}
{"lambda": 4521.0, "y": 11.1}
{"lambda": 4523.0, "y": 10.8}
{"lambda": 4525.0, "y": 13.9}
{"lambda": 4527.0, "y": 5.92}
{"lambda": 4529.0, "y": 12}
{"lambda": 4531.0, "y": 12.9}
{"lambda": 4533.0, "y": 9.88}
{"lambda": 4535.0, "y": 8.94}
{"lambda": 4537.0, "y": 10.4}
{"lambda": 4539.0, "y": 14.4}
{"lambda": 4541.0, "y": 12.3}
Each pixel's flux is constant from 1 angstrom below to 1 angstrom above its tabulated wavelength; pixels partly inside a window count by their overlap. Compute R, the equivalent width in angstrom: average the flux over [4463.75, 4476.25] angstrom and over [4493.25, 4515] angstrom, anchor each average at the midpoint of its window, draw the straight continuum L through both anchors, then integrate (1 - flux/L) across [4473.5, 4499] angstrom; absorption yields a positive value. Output 0.9 angstrom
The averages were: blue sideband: 11.3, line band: 11.2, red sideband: 11.9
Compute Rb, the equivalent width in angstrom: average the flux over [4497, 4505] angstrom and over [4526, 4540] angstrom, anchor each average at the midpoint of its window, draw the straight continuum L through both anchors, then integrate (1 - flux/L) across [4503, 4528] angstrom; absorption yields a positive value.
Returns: -0.2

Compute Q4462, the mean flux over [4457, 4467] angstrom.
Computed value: 11.6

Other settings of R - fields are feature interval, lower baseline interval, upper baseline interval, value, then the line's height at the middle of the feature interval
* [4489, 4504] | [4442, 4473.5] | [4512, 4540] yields -0.5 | 11.3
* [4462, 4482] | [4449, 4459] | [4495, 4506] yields 0.8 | 11.8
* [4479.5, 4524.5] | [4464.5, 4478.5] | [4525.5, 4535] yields -3.3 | 10.7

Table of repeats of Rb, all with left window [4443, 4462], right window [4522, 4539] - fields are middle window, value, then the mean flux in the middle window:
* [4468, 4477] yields 0.0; 11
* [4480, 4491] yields 0.2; 10.7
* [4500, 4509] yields -0.7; 11.7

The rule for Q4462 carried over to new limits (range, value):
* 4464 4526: 11.5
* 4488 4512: 11.6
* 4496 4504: 12.1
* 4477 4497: 11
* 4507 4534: 11.5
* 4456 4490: 11.2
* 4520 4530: 10.7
